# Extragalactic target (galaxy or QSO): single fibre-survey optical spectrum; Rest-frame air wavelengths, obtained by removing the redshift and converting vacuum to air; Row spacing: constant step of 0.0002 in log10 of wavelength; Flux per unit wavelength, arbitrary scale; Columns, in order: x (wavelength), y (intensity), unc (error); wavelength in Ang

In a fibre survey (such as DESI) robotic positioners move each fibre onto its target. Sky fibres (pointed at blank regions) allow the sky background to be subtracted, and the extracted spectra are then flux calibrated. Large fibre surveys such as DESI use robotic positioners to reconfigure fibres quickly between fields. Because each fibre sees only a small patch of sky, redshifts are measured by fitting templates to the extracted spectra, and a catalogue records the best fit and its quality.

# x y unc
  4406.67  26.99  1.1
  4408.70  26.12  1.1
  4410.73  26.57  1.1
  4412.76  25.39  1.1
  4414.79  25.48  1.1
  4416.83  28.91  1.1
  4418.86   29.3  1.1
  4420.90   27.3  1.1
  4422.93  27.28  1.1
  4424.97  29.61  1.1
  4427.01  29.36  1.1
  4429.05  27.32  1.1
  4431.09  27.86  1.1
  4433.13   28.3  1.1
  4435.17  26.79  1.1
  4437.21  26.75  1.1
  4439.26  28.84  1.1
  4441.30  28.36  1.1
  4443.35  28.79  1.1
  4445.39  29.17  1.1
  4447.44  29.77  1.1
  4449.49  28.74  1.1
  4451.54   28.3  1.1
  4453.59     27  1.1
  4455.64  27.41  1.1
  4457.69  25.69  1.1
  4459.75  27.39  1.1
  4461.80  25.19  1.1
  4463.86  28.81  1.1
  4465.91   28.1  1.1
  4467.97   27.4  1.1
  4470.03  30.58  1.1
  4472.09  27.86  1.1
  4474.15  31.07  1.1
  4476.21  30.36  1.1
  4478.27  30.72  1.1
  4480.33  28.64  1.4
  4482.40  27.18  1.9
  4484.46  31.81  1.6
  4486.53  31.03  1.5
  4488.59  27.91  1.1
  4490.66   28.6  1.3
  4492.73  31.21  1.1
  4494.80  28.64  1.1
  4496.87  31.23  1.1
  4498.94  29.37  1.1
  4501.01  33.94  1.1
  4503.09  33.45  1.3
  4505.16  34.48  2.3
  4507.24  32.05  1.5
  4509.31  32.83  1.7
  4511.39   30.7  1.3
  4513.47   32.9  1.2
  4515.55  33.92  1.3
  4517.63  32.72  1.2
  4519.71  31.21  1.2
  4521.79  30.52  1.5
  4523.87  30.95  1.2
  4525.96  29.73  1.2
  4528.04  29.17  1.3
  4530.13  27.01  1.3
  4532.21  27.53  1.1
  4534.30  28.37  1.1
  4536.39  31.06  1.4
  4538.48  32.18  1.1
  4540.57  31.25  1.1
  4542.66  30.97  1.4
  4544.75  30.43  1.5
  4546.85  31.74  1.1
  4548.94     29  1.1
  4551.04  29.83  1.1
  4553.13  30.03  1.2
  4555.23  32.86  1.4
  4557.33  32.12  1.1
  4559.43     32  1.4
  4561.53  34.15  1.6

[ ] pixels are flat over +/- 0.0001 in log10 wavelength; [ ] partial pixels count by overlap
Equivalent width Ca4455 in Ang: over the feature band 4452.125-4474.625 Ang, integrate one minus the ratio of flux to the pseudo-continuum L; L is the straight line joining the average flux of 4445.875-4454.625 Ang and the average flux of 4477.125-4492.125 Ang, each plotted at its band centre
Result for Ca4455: 0.8 Ang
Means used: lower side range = 28.5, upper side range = 29.5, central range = 27.8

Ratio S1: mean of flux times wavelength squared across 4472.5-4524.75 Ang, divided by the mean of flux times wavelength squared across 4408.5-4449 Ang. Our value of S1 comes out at 1.1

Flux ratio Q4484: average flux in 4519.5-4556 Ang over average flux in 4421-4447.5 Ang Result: 1.07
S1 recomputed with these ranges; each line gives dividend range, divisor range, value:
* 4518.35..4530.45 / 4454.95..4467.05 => 1.14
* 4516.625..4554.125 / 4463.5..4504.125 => 1.03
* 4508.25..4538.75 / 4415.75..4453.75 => 1.13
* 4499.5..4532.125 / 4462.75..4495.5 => 1.09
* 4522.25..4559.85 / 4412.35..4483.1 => 1.12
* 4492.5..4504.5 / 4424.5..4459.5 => 1.15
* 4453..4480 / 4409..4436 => 1.05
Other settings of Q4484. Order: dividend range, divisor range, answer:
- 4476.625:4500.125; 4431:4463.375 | 1.07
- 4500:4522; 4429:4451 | 1.16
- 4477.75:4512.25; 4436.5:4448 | 1.08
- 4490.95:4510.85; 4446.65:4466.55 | 1.15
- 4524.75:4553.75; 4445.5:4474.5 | 1.07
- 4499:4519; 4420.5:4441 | 1.17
